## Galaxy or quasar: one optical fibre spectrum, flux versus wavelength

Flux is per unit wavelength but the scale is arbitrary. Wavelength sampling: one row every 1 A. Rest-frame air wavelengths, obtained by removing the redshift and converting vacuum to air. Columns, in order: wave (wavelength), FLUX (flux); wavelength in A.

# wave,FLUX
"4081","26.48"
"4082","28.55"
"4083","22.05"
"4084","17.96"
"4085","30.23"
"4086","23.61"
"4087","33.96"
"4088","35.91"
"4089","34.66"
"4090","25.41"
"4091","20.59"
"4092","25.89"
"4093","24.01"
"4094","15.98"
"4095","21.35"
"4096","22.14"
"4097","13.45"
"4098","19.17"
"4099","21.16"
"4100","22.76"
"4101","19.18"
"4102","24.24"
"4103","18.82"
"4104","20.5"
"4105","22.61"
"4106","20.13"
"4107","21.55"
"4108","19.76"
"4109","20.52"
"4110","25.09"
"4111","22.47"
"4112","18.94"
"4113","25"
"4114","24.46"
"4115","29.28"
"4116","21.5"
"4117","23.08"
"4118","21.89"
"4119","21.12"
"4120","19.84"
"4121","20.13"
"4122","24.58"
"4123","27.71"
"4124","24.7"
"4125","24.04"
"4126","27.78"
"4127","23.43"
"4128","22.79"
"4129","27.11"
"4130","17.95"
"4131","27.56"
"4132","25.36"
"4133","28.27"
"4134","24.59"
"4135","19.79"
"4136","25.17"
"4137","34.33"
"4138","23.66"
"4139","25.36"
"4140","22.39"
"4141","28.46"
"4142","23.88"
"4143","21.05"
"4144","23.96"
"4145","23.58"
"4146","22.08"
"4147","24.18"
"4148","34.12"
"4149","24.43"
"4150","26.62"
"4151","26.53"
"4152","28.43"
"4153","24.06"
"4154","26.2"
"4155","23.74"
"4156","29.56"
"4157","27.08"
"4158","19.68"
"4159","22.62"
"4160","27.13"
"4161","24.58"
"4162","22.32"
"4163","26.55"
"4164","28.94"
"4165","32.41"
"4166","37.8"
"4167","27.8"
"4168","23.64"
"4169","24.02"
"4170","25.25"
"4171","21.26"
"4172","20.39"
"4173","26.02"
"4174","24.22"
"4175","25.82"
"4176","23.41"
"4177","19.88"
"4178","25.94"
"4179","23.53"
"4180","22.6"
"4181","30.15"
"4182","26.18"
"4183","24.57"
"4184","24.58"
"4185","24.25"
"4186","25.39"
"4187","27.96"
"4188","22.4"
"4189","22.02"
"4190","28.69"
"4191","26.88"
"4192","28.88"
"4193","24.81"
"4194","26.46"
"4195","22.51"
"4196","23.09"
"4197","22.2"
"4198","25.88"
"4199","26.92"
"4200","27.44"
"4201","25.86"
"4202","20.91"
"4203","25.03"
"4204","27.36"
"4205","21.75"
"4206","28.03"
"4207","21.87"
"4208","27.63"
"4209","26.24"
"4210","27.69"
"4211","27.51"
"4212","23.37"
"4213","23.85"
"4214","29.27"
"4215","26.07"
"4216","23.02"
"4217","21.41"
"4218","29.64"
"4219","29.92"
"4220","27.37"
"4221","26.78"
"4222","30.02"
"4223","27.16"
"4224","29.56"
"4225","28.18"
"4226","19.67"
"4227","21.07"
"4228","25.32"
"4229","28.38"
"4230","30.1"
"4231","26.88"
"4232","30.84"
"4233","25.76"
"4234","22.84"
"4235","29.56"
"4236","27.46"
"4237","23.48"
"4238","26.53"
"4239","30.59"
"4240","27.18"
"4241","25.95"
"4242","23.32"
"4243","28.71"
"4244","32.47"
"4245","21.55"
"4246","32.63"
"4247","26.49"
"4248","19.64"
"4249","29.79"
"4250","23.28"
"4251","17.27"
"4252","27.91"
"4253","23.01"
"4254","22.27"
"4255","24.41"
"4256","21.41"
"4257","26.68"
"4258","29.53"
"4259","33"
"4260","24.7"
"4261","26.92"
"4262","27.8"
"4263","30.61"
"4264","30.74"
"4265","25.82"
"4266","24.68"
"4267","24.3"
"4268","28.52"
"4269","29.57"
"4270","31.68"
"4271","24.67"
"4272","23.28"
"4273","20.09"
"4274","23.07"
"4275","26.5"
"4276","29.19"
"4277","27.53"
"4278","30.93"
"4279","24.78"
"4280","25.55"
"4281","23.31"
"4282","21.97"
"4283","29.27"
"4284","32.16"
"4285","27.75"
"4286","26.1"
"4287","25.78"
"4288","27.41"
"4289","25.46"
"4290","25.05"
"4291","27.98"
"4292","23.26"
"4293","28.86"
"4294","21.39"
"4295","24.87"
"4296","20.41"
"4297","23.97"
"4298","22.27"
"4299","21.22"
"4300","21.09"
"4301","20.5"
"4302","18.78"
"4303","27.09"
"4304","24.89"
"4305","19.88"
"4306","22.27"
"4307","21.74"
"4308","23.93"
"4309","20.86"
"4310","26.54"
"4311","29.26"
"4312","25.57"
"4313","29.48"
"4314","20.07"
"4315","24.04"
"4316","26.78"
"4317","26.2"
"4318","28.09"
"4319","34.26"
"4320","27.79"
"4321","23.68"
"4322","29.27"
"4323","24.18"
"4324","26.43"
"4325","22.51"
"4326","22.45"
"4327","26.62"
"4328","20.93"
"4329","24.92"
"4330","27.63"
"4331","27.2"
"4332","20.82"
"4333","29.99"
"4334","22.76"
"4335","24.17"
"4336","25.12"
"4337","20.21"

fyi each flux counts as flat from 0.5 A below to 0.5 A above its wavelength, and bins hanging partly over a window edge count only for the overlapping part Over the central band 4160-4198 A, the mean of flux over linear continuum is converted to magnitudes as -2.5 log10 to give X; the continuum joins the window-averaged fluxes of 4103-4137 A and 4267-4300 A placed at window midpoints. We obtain -0.05 mag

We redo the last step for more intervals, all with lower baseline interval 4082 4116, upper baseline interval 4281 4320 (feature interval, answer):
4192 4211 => -0.05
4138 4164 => -0.07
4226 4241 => -0.10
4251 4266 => -0.08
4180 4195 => -0.08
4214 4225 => -0.13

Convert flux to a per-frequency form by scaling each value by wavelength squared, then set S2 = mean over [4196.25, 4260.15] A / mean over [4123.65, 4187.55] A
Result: 1.06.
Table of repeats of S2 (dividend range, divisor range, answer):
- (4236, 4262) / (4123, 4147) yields 1.11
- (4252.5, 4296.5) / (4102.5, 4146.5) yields 1.19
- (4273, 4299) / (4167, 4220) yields 1.06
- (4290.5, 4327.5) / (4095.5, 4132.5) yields 1.20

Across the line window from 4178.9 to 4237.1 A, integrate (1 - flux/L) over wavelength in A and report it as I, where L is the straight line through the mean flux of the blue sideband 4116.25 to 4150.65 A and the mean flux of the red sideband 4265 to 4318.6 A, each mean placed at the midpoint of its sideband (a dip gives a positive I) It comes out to -2.5 A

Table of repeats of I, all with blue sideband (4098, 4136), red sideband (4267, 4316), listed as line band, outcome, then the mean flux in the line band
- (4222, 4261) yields -2.9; 26.2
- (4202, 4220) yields -1.3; 25.8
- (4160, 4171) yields -1.7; 27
